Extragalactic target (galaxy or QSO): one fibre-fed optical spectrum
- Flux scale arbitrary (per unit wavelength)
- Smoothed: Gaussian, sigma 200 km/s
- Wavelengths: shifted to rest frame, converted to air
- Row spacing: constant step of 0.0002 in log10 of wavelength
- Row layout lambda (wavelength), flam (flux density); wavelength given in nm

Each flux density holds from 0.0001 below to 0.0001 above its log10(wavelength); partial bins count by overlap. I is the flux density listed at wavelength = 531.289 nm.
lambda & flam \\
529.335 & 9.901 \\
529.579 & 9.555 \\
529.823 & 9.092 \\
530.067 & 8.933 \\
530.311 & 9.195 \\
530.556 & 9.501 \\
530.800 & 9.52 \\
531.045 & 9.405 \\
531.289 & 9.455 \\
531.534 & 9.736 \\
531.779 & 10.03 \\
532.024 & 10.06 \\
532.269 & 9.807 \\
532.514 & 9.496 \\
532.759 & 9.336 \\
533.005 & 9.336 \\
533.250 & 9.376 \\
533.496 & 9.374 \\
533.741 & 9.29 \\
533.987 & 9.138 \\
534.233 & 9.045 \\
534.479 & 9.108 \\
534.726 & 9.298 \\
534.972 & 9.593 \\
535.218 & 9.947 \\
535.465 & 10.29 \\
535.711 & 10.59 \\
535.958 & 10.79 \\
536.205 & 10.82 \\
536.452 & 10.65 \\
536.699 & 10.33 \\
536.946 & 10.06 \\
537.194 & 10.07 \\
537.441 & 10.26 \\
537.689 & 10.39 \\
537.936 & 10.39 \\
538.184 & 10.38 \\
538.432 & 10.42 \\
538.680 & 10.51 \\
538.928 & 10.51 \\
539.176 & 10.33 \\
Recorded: 9.455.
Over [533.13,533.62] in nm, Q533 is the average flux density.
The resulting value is 9.38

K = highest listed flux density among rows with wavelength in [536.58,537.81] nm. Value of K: 10.39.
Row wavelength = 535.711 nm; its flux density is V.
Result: 10.59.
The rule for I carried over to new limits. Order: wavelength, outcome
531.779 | 10.03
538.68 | 10.51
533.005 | 9.336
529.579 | 9.555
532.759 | 9.336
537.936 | 10.39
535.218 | 9.947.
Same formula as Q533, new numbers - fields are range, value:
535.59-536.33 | 10.7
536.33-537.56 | 10.3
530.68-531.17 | 9.46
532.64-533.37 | 9.35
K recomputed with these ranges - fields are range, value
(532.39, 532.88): 9.496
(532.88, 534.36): 9.376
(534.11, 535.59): 10.29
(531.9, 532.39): 10.06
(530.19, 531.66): 9.736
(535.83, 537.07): 10.82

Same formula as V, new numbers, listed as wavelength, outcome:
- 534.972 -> 9.593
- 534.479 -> 9.108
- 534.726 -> 9.298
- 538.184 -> 10.38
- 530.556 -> 9.501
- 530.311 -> 9.195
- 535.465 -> 10.29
